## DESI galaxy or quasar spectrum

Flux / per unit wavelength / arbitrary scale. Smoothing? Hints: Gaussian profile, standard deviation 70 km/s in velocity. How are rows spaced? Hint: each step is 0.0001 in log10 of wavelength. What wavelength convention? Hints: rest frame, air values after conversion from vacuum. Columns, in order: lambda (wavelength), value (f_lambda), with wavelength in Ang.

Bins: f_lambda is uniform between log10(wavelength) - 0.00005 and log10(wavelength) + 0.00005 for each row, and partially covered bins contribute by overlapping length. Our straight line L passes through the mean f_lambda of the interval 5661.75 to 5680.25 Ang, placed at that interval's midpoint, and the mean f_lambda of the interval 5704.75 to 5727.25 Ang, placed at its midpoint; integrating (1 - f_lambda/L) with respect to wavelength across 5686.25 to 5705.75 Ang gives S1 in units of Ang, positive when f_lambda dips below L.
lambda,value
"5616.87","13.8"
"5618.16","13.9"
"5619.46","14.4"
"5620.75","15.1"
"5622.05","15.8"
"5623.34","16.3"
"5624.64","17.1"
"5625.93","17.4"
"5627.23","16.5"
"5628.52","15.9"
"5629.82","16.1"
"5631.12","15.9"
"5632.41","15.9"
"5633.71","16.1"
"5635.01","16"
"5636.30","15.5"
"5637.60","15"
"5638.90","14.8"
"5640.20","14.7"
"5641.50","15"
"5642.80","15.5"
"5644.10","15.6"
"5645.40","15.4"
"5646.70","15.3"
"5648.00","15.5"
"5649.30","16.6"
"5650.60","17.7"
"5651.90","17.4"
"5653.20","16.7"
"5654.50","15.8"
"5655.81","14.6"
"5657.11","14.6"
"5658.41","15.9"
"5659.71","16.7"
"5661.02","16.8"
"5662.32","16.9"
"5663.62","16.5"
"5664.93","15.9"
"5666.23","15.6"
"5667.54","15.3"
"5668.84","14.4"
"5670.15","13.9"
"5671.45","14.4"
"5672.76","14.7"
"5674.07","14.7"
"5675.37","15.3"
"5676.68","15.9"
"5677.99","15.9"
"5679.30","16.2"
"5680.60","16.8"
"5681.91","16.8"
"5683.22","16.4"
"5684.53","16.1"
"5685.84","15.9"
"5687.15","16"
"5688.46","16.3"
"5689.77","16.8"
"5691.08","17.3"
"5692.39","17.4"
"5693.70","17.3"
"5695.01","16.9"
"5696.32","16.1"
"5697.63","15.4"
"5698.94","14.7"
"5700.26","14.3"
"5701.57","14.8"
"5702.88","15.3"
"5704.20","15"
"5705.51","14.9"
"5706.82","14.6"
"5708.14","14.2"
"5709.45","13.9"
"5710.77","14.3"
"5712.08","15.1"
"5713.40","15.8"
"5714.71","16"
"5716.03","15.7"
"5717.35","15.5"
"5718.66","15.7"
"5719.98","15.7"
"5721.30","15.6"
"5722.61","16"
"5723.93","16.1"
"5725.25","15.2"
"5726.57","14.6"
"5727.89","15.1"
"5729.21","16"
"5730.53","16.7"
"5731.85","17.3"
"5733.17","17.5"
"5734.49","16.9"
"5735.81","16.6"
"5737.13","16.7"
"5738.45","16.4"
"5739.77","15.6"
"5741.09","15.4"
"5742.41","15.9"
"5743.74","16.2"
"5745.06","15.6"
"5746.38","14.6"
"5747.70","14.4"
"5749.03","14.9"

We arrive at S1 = -0.77 Ang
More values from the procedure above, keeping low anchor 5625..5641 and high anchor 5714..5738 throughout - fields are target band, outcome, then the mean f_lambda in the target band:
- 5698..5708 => 0.8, 14.8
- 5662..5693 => 0.1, 15.9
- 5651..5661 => -0.1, 16.1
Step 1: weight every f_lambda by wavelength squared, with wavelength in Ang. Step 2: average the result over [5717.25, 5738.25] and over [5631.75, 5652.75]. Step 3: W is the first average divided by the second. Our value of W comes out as 1.05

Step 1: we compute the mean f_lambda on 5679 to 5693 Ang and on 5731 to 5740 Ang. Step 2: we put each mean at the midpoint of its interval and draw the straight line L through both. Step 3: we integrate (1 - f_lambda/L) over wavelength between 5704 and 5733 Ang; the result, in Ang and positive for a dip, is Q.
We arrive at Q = 2.2 Ang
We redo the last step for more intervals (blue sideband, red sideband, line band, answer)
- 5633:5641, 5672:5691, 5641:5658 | -0.3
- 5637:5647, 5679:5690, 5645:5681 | -0.1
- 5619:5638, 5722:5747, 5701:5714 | 1.0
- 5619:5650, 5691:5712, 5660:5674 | 0.1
